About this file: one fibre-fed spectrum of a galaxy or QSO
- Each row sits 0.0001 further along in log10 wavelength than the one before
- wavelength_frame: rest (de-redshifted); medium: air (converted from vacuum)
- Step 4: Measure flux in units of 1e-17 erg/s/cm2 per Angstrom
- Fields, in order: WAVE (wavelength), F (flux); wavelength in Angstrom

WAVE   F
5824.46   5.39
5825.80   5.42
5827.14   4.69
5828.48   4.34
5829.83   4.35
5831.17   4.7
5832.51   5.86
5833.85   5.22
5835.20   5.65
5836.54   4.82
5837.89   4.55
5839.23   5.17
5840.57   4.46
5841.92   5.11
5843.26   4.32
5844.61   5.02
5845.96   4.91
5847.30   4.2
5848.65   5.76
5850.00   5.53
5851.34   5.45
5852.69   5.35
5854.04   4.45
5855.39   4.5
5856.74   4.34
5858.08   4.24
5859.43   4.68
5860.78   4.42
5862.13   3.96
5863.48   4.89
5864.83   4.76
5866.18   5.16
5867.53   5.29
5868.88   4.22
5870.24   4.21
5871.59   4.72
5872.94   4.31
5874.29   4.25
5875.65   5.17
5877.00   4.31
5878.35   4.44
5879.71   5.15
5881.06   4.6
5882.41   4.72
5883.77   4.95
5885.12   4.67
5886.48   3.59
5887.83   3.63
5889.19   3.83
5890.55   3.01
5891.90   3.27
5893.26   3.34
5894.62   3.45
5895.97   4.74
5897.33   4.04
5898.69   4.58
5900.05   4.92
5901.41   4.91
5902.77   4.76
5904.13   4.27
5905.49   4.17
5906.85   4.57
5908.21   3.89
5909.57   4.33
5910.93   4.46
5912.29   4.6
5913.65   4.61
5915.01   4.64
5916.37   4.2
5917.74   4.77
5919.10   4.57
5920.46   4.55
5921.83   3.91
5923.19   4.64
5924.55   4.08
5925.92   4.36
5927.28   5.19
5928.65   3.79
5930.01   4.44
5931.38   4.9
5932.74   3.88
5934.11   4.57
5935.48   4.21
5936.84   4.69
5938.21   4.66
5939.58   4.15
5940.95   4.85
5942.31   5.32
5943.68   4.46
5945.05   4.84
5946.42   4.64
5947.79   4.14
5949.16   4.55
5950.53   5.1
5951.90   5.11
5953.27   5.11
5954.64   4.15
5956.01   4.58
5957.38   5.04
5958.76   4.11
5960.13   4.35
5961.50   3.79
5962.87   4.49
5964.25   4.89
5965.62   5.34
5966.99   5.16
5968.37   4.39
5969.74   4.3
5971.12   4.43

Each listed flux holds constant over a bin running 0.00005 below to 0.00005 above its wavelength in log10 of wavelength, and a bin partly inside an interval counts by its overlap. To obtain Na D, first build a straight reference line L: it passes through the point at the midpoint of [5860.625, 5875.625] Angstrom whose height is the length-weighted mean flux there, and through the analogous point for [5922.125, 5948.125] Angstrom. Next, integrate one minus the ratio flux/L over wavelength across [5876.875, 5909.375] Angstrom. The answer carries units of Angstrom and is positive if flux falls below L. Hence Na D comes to 2.3 Angstrom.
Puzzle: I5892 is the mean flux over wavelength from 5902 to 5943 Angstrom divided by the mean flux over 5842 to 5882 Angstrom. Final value 0.95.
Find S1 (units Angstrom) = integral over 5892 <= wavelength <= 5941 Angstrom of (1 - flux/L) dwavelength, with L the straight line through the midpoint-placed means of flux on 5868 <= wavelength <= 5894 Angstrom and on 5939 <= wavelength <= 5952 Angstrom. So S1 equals 1.13 Angstrom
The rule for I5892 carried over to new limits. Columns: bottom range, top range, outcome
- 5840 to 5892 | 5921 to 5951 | 0.99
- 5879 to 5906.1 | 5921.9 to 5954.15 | 1.08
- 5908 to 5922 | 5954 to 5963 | 0.98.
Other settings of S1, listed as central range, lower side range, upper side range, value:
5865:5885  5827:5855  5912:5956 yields 0.5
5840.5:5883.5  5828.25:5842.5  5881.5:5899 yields -2.4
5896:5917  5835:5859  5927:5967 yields 1.1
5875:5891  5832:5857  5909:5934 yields 1.2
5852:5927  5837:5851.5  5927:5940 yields 4.2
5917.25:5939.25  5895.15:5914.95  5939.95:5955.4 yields 0.9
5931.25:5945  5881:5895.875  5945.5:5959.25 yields -0.2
